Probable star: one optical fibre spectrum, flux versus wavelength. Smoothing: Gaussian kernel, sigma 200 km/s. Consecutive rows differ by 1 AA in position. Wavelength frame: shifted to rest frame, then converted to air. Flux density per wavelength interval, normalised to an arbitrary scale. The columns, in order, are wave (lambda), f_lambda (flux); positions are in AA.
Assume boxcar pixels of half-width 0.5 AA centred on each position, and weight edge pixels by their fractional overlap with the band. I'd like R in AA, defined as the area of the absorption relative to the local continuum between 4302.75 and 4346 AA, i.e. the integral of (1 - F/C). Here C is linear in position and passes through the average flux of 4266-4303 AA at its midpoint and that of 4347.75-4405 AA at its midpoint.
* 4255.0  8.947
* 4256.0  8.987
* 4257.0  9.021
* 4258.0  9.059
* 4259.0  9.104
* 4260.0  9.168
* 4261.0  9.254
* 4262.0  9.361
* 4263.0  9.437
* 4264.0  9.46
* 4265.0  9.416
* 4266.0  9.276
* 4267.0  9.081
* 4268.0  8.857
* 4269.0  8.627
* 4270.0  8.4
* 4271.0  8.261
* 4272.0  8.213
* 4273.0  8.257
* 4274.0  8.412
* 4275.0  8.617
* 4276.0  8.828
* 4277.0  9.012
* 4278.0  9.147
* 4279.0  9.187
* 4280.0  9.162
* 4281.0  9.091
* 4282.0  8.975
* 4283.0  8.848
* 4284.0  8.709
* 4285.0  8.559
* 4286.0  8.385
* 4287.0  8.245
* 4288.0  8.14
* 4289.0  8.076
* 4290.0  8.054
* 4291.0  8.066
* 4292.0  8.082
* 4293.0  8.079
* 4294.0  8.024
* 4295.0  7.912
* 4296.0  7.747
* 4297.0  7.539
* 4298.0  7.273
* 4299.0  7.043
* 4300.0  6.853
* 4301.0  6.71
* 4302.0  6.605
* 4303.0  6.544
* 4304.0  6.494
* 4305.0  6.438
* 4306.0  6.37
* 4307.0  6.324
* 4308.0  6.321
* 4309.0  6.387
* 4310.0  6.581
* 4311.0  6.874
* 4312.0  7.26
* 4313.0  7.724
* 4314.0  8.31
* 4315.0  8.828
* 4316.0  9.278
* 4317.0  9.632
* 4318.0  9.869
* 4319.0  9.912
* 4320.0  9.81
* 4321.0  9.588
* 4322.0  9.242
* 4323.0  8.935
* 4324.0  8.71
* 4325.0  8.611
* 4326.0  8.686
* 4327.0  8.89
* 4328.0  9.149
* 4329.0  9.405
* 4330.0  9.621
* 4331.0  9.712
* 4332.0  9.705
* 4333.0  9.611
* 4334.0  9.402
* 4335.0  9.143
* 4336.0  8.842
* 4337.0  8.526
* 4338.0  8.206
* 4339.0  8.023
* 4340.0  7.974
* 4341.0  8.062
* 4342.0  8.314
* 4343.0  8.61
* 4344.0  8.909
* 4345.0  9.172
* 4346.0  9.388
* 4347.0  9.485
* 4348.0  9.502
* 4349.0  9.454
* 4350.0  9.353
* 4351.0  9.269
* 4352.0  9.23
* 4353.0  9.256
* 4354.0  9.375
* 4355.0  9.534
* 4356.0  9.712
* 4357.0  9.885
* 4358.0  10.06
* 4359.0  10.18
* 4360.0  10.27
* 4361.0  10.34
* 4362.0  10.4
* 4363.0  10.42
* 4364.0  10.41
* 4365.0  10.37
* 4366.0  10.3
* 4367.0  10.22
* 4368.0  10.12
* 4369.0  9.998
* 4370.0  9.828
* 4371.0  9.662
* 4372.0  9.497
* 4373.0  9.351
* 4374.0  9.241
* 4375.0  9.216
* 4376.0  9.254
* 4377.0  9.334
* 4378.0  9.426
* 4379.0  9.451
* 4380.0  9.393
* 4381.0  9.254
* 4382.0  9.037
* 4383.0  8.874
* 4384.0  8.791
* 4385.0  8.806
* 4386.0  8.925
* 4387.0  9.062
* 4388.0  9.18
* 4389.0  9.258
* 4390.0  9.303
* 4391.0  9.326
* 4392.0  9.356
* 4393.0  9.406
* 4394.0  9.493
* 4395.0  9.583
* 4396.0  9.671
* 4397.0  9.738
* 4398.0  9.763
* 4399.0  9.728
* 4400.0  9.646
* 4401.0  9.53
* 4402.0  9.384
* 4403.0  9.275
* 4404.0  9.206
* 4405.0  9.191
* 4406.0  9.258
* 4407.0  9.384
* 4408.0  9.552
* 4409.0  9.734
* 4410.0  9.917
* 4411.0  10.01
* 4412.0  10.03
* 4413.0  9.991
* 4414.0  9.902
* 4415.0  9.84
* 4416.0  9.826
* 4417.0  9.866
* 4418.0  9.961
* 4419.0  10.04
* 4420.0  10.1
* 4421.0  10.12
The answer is 1.9 AA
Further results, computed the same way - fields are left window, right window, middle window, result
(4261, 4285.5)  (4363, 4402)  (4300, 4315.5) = 3.7 AA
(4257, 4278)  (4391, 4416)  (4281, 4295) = 1.1 AA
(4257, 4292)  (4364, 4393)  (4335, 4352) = 0.7 AA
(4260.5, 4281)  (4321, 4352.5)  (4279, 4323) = 4.8 AA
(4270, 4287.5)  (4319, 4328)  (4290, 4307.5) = 3.3 AA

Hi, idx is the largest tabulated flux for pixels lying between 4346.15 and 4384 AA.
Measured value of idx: 10.42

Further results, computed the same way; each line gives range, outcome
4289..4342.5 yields 9.912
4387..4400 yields 9.763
